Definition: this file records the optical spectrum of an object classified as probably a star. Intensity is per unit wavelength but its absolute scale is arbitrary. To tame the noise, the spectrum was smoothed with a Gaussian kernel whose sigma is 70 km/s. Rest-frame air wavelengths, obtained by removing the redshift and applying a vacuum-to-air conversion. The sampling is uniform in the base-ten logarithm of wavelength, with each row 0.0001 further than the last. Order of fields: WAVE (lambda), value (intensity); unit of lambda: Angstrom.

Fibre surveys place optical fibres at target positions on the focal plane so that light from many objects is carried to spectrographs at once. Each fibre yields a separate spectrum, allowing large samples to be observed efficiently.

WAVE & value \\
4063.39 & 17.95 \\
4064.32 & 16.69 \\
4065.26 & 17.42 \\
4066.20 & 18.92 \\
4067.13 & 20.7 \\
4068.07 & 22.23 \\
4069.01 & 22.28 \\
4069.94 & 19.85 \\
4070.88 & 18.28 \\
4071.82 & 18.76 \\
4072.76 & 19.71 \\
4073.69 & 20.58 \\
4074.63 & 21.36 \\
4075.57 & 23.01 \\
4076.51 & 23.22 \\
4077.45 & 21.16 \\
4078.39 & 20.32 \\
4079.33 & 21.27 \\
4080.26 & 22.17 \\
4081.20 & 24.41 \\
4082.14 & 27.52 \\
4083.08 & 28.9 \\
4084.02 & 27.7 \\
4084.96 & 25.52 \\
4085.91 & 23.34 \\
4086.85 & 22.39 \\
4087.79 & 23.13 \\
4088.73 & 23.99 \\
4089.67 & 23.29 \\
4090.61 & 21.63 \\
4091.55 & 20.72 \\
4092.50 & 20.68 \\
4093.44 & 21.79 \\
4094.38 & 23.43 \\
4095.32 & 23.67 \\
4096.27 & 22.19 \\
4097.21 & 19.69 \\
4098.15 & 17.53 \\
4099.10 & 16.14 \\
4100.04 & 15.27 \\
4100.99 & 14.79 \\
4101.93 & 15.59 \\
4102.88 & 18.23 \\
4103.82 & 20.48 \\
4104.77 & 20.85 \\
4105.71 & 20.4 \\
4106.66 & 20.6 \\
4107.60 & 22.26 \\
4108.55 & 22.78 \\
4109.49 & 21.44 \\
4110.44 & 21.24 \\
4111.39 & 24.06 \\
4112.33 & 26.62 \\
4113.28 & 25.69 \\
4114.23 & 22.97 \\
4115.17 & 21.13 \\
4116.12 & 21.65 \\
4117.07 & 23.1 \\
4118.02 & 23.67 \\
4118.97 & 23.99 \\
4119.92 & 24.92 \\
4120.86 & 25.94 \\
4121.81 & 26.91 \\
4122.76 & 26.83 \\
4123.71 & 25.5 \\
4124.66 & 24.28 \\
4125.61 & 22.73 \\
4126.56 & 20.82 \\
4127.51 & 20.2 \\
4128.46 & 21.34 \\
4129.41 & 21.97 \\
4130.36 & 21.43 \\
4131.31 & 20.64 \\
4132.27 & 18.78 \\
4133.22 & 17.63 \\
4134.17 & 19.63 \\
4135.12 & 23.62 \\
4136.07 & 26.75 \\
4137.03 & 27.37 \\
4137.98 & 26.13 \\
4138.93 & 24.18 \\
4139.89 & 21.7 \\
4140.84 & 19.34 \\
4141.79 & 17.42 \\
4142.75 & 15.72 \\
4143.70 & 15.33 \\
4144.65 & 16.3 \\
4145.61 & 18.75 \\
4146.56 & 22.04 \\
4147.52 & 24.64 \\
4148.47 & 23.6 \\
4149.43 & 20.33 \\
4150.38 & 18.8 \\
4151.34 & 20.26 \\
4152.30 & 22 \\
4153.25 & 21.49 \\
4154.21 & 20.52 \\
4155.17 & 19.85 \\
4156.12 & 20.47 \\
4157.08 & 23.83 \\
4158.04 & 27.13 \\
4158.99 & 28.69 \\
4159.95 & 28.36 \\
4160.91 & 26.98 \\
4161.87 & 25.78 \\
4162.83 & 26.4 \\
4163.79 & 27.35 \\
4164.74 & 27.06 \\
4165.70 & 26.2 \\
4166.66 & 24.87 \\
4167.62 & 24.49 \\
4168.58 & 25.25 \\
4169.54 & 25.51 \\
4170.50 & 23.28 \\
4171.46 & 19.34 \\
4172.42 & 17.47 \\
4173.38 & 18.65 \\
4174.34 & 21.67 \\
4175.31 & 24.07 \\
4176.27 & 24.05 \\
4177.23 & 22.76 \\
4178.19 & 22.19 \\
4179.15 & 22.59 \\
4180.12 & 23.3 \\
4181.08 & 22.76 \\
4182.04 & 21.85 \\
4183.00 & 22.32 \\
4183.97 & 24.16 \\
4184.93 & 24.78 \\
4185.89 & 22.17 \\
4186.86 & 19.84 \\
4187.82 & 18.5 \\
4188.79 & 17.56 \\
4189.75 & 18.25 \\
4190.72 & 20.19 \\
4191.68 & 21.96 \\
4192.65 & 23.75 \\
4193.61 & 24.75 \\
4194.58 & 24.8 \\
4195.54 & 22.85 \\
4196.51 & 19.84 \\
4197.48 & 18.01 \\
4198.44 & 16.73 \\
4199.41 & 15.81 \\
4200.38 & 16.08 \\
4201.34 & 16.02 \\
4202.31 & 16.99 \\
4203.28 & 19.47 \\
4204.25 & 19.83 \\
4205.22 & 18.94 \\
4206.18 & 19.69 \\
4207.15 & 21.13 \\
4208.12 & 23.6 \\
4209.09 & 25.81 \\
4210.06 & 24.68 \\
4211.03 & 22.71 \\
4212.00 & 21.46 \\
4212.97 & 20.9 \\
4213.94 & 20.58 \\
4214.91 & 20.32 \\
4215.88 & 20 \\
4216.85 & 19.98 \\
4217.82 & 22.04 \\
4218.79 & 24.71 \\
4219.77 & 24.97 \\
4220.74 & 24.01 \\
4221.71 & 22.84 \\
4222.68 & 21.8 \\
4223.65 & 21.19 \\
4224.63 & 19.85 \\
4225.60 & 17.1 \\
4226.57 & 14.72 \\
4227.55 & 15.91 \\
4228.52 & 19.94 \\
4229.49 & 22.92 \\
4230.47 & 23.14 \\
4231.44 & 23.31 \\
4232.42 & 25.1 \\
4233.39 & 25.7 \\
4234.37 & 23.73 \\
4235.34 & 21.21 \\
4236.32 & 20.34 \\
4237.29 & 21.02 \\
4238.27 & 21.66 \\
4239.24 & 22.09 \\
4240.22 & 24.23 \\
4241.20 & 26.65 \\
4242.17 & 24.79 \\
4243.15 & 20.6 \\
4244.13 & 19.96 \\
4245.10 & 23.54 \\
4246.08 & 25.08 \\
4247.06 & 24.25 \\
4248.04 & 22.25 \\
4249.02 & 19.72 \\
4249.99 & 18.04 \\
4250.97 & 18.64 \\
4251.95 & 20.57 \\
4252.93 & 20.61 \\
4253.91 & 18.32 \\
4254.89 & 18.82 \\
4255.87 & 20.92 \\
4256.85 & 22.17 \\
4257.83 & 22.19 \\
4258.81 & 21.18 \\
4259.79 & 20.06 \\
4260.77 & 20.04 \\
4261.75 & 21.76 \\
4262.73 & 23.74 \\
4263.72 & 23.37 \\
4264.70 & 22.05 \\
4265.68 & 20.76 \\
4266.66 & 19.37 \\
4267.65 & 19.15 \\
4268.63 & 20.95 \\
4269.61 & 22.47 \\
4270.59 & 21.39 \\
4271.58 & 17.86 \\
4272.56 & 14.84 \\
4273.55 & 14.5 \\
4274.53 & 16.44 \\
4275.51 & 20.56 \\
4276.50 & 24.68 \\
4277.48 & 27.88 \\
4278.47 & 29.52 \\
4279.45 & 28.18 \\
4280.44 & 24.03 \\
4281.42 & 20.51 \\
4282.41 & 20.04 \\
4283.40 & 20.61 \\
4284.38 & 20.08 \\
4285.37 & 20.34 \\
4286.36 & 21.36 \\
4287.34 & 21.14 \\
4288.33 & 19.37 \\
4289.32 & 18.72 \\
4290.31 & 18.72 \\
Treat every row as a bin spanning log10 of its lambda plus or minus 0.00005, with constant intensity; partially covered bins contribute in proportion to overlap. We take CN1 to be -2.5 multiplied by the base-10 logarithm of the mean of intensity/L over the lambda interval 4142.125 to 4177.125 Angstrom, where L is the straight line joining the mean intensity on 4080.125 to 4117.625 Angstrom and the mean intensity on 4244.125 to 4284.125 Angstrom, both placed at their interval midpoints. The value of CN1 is -0.05 mag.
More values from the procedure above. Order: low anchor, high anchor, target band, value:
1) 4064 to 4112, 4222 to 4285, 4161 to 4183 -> -0.107 mag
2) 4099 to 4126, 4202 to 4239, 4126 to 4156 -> 0.053 mag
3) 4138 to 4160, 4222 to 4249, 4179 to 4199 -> 0.007 mag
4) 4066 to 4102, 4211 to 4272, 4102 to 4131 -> -0.057 mag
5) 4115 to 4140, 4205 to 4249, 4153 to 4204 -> 0.016 mag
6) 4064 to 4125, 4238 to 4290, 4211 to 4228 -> 0.037 mag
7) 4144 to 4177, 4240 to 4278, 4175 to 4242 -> 0.033 mag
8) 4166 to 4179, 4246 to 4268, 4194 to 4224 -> 0.050 mag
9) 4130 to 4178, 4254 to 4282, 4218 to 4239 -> 0.003 mag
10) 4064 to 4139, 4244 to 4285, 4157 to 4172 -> -0.183 mag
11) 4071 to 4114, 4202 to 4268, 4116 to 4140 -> -0.073 mag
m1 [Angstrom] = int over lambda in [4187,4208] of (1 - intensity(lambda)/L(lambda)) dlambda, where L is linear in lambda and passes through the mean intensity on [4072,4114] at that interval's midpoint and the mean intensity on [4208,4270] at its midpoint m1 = 1.97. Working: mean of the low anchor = 21.8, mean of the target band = 19.7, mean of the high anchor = 21.6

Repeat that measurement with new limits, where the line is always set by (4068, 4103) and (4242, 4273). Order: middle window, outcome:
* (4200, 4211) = 0.4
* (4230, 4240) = -0.9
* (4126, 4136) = 0.2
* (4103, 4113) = -0.3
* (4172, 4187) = -0.8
